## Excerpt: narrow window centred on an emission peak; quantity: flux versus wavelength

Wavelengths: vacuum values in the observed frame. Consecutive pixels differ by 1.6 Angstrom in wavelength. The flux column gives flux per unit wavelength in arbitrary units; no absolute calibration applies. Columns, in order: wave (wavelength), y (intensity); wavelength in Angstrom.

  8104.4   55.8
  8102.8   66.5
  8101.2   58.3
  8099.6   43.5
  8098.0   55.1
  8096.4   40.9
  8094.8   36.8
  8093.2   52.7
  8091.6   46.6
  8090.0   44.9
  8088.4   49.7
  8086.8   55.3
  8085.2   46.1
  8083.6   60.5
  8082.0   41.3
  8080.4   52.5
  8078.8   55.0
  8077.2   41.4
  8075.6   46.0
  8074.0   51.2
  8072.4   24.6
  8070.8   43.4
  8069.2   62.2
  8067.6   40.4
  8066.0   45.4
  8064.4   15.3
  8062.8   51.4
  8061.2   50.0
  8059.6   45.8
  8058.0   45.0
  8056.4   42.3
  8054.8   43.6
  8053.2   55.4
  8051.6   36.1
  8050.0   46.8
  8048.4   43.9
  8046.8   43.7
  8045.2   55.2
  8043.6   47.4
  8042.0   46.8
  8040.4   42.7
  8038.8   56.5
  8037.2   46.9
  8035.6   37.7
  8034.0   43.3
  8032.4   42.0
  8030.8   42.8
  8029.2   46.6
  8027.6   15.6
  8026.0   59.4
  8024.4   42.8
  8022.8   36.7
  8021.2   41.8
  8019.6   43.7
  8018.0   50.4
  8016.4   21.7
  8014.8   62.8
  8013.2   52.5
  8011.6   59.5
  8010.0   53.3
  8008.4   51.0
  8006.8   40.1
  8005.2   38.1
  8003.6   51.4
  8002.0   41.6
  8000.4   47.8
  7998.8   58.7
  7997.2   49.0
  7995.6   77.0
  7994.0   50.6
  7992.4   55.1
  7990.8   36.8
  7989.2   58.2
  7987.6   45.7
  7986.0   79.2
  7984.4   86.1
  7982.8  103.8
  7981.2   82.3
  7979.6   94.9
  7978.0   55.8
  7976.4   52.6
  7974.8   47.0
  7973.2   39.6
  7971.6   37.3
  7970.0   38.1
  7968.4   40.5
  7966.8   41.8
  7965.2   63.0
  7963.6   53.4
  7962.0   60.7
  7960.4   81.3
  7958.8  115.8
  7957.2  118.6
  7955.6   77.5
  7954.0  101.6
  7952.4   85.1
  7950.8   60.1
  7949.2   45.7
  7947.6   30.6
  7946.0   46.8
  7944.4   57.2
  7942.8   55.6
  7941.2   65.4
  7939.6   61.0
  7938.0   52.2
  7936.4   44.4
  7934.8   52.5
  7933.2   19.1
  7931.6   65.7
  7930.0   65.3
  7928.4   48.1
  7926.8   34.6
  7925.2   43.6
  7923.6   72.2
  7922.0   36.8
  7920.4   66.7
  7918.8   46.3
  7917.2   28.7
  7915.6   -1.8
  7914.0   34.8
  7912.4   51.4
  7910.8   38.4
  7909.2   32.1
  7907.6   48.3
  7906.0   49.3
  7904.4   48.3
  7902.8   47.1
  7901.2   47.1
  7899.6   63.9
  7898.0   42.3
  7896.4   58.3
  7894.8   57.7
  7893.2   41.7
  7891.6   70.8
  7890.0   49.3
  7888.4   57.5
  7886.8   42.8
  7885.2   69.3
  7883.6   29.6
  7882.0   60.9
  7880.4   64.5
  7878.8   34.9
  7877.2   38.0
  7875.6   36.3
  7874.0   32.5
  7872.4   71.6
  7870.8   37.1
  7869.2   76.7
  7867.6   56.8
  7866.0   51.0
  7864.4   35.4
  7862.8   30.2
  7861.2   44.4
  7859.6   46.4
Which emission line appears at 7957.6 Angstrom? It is H-alpha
